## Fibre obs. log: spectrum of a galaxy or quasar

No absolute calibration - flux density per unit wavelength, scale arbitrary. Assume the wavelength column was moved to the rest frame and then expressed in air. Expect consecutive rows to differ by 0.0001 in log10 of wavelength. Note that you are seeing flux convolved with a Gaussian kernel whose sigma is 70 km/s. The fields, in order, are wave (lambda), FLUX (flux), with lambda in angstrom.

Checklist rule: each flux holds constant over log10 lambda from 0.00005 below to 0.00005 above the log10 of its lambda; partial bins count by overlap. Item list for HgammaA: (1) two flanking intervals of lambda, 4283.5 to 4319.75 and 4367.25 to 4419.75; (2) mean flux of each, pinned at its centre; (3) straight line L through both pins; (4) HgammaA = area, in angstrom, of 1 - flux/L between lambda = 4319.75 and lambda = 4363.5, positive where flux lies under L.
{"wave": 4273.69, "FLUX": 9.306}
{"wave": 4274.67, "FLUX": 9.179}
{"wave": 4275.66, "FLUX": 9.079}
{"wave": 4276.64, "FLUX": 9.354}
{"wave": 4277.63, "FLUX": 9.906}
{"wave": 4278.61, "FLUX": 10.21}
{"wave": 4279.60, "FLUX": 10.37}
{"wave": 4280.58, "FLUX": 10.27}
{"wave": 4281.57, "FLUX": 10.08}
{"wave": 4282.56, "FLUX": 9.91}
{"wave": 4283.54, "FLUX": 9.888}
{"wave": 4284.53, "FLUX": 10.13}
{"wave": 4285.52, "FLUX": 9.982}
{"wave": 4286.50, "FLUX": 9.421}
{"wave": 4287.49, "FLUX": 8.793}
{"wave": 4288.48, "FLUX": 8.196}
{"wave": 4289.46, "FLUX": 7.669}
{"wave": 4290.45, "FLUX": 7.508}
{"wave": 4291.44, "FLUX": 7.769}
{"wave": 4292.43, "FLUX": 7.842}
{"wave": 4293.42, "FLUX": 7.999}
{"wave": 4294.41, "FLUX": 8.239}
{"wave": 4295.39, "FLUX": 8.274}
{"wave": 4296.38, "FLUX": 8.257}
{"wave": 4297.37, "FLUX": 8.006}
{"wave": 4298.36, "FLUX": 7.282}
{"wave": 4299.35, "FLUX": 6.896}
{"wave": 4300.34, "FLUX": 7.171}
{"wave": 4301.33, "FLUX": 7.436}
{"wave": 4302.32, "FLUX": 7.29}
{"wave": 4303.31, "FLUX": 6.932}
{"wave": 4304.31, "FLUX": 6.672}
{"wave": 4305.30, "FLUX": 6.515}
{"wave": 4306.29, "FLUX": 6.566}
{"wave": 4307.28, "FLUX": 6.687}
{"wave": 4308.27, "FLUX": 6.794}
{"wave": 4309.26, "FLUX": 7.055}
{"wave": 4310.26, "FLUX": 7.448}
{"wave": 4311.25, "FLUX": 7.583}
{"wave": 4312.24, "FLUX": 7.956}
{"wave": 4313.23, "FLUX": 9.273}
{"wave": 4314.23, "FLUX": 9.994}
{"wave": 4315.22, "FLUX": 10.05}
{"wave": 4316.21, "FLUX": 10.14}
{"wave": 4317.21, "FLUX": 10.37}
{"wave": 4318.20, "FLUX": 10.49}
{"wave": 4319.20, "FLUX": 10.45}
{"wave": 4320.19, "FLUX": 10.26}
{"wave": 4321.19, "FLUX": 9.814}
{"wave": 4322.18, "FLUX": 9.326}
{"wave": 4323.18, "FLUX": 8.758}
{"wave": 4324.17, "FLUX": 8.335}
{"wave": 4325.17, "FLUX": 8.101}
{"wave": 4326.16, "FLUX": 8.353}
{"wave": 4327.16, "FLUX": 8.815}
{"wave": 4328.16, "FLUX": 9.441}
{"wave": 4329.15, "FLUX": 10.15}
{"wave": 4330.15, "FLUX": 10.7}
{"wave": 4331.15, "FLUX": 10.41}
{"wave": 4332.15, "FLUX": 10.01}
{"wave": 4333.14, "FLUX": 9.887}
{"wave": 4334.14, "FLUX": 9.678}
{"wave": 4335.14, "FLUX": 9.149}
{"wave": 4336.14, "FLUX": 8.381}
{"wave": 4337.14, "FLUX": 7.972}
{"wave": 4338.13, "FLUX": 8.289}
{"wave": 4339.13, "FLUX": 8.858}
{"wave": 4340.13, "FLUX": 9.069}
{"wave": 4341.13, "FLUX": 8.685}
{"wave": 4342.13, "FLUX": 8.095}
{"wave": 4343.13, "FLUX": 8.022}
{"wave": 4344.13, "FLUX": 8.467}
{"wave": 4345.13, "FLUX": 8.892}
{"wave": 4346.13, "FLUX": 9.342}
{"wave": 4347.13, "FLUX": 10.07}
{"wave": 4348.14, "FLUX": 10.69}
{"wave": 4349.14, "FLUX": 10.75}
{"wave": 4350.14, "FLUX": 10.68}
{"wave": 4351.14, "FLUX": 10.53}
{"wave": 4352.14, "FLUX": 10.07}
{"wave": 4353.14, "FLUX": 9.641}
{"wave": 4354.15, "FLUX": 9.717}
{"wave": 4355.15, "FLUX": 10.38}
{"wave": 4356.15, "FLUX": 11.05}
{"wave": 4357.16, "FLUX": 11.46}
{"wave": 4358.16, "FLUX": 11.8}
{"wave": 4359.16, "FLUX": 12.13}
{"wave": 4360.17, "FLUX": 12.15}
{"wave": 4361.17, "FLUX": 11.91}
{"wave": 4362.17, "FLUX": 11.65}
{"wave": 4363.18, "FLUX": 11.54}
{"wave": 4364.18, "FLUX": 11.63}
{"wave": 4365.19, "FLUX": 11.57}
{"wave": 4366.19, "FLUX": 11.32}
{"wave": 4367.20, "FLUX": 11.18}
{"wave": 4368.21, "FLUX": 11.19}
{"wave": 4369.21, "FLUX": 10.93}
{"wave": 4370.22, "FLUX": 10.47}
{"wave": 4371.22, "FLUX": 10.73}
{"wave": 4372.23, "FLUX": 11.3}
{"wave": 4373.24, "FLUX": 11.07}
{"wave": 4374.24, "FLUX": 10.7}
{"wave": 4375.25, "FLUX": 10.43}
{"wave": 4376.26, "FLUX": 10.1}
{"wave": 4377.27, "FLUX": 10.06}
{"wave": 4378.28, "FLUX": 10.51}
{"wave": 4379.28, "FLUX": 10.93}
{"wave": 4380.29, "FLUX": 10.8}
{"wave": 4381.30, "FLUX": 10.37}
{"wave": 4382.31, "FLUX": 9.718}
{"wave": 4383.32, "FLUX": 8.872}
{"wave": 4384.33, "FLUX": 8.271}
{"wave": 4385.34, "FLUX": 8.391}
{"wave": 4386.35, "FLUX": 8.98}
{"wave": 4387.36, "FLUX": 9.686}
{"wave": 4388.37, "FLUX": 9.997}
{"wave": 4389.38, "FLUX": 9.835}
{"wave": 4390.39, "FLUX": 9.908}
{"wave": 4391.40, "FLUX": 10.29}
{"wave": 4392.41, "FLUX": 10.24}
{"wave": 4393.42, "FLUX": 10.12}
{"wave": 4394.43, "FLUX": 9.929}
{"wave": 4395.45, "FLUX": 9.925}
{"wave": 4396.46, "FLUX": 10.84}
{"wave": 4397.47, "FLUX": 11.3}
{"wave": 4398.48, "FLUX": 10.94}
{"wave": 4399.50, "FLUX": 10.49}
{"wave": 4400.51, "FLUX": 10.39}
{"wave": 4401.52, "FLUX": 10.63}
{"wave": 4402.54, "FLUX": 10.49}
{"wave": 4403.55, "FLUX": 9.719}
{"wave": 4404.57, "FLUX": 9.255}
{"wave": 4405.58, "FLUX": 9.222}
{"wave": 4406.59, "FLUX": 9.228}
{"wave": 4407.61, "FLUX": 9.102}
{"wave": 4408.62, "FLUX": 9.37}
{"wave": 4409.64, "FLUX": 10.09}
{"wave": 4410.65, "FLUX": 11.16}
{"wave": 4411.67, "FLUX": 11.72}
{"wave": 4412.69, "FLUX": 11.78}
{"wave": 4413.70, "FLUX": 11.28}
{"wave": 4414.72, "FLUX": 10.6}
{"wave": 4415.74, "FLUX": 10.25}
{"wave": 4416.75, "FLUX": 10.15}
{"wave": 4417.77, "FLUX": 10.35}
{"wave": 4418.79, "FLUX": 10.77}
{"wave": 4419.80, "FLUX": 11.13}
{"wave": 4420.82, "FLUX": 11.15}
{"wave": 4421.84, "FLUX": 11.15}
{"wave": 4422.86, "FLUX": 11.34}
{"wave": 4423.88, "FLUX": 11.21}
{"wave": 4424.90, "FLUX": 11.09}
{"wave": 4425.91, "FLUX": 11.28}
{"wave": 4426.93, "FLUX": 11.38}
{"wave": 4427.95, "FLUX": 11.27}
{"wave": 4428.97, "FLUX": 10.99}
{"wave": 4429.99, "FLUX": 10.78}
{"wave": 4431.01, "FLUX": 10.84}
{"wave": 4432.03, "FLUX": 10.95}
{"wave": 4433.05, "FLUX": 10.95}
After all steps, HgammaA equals -3.2 angstrom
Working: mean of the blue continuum 8.23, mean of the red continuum 10.3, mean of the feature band 9.8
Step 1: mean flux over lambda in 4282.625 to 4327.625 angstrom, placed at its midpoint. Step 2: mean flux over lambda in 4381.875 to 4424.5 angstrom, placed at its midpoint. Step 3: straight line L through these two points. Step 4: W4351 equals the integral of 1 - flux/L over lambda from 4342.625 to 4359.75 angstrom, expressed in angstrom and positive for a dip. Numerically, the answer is -1.8 angstrom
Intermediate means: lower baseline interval 8.39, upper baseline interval 10.2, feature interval 10.2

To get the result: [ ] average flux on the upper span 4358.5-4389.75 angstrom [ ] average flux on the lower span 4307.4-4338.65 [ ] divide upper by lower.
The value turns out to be 1.16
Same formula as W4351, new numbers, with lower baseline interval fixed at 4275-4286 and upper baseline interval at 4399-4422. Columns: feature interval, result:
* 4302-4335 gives 4.08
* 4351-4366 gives -1.42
